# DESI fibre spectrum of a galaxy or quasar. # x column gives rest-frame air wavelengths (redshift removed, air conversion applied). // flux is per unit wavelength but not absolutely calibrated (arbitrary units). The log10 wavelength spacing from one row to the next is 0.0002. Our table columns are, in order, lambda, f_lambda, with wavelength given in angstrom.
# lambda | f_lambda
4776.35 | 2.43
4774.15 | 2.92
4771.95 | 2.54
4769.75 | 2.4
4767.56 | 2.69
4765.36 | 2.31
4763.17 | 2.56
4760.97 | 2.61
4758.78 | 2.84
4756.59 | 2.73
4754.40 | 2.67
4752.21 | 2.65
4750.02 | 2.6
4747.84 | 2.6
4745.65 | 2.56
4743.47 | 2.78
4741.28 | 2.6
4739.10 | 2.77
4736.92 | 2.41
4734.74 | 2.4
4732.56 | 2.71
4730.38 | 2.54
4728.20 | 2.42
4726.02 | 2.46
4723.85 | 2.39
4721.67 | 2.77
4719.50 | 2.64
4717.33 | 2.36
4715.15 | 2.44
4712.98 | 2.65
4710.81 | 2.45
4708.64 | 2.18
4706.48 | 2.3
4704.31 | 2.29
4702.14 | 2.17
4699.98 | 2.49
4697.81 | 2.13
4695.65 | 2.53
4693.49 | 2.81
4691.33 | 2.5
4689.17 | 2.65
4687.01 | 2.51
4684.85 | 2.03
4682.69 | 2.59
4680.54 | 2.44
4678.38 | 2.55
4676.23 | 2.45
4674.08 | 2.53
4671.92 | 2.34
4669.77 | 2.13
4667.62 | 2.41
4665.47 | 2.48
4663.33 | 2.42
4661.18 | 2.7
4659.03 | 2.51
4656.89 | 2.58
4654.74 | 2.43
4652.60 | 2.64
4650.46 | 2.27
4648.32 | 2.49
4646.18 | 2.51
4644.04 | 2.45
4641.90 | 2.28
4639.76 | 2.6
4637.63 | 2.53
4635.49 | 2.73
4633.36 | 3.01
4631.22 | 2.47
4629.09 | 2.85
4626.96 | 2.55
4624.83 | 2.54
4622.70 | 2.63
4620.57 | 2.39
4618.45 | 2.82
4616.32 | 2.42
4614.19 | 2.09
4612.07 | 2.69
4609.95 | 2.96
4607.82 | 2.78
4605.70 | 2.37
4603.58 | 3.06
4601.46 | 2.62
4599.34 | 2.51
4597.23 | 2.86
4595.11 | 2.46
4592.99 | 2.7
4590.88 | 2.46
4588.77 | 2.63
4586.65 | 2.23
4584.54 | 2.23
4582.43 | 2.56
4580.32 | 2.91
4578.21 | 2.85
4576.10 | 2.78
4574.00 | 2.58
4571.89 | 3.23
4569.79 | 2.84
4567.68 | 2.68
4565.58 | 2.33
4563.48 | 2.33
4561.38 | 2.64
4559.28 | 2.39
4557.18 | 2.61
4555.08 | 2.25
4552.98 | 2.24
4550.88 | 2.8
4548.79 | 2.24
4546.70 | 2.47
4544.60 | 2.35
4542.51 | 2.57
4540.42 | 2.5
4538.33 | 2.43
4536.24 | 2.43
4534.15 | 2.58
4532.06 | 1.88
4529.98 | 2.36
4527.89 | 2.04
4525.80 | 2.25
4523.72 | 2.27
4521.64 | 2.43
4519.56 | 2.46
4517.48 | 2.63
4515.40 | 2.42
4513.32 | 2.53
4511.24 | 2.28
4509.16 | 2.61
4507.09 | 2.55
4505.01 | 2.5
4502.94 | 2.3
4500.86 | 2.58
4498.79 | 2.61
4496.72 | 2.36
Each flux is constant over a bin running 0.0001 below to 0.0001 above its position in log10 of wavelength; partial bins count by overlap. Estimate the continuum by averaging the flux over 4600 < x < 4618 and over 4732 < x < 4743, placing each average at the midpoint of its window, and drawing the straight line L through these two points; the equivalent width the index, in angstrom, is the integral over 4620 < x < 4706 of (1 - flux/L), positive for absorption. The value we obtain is 3.9 angstrom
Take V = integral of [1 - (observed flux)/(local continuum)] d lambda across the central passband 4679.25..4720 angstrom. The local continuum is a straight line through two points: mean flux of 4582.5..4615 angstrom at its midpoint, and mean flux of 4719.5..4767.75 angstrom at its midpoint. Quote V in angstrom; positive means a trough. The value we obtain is 2.6 angstrom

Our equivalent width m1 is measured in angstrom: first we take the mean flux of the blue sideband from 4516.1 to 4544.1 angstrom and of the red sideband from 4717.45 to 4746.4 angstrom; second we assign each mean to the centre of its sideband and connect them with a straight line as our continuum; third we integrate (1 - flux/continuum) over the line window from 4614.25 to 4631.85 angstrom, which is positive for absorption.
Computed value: -0.7 angstrom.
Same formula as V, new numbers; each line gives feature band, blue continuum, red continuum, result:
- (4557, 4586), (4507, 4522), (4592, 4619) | -0.6 angstrom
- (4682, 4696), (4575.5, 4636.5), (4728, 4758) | 0.5 angstrom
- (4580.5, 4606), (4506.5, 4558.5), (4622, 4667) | -0.9 angstrom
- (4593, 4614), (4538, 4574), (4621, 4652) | -1.1 angstrom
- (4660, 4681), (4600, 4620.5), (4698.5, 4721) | 0.4 angstrom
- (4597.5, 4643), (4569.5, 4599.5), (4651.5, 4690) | -0.7 angstrom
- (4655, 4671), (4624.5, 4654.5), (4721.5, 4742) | 0.6 angstrom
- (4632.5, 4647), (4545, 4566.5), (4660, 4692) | -0.8 angstrom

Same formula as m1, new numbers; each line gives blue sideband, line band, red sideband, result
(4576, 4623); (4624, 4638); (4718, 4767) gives -0.4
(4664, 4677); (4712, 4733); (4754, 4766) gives 0.0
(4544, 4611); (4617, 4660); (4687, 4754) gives -0.1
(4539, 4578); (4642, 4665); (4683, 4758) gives 0.3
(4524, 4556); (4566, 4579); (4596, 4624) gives -1.7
